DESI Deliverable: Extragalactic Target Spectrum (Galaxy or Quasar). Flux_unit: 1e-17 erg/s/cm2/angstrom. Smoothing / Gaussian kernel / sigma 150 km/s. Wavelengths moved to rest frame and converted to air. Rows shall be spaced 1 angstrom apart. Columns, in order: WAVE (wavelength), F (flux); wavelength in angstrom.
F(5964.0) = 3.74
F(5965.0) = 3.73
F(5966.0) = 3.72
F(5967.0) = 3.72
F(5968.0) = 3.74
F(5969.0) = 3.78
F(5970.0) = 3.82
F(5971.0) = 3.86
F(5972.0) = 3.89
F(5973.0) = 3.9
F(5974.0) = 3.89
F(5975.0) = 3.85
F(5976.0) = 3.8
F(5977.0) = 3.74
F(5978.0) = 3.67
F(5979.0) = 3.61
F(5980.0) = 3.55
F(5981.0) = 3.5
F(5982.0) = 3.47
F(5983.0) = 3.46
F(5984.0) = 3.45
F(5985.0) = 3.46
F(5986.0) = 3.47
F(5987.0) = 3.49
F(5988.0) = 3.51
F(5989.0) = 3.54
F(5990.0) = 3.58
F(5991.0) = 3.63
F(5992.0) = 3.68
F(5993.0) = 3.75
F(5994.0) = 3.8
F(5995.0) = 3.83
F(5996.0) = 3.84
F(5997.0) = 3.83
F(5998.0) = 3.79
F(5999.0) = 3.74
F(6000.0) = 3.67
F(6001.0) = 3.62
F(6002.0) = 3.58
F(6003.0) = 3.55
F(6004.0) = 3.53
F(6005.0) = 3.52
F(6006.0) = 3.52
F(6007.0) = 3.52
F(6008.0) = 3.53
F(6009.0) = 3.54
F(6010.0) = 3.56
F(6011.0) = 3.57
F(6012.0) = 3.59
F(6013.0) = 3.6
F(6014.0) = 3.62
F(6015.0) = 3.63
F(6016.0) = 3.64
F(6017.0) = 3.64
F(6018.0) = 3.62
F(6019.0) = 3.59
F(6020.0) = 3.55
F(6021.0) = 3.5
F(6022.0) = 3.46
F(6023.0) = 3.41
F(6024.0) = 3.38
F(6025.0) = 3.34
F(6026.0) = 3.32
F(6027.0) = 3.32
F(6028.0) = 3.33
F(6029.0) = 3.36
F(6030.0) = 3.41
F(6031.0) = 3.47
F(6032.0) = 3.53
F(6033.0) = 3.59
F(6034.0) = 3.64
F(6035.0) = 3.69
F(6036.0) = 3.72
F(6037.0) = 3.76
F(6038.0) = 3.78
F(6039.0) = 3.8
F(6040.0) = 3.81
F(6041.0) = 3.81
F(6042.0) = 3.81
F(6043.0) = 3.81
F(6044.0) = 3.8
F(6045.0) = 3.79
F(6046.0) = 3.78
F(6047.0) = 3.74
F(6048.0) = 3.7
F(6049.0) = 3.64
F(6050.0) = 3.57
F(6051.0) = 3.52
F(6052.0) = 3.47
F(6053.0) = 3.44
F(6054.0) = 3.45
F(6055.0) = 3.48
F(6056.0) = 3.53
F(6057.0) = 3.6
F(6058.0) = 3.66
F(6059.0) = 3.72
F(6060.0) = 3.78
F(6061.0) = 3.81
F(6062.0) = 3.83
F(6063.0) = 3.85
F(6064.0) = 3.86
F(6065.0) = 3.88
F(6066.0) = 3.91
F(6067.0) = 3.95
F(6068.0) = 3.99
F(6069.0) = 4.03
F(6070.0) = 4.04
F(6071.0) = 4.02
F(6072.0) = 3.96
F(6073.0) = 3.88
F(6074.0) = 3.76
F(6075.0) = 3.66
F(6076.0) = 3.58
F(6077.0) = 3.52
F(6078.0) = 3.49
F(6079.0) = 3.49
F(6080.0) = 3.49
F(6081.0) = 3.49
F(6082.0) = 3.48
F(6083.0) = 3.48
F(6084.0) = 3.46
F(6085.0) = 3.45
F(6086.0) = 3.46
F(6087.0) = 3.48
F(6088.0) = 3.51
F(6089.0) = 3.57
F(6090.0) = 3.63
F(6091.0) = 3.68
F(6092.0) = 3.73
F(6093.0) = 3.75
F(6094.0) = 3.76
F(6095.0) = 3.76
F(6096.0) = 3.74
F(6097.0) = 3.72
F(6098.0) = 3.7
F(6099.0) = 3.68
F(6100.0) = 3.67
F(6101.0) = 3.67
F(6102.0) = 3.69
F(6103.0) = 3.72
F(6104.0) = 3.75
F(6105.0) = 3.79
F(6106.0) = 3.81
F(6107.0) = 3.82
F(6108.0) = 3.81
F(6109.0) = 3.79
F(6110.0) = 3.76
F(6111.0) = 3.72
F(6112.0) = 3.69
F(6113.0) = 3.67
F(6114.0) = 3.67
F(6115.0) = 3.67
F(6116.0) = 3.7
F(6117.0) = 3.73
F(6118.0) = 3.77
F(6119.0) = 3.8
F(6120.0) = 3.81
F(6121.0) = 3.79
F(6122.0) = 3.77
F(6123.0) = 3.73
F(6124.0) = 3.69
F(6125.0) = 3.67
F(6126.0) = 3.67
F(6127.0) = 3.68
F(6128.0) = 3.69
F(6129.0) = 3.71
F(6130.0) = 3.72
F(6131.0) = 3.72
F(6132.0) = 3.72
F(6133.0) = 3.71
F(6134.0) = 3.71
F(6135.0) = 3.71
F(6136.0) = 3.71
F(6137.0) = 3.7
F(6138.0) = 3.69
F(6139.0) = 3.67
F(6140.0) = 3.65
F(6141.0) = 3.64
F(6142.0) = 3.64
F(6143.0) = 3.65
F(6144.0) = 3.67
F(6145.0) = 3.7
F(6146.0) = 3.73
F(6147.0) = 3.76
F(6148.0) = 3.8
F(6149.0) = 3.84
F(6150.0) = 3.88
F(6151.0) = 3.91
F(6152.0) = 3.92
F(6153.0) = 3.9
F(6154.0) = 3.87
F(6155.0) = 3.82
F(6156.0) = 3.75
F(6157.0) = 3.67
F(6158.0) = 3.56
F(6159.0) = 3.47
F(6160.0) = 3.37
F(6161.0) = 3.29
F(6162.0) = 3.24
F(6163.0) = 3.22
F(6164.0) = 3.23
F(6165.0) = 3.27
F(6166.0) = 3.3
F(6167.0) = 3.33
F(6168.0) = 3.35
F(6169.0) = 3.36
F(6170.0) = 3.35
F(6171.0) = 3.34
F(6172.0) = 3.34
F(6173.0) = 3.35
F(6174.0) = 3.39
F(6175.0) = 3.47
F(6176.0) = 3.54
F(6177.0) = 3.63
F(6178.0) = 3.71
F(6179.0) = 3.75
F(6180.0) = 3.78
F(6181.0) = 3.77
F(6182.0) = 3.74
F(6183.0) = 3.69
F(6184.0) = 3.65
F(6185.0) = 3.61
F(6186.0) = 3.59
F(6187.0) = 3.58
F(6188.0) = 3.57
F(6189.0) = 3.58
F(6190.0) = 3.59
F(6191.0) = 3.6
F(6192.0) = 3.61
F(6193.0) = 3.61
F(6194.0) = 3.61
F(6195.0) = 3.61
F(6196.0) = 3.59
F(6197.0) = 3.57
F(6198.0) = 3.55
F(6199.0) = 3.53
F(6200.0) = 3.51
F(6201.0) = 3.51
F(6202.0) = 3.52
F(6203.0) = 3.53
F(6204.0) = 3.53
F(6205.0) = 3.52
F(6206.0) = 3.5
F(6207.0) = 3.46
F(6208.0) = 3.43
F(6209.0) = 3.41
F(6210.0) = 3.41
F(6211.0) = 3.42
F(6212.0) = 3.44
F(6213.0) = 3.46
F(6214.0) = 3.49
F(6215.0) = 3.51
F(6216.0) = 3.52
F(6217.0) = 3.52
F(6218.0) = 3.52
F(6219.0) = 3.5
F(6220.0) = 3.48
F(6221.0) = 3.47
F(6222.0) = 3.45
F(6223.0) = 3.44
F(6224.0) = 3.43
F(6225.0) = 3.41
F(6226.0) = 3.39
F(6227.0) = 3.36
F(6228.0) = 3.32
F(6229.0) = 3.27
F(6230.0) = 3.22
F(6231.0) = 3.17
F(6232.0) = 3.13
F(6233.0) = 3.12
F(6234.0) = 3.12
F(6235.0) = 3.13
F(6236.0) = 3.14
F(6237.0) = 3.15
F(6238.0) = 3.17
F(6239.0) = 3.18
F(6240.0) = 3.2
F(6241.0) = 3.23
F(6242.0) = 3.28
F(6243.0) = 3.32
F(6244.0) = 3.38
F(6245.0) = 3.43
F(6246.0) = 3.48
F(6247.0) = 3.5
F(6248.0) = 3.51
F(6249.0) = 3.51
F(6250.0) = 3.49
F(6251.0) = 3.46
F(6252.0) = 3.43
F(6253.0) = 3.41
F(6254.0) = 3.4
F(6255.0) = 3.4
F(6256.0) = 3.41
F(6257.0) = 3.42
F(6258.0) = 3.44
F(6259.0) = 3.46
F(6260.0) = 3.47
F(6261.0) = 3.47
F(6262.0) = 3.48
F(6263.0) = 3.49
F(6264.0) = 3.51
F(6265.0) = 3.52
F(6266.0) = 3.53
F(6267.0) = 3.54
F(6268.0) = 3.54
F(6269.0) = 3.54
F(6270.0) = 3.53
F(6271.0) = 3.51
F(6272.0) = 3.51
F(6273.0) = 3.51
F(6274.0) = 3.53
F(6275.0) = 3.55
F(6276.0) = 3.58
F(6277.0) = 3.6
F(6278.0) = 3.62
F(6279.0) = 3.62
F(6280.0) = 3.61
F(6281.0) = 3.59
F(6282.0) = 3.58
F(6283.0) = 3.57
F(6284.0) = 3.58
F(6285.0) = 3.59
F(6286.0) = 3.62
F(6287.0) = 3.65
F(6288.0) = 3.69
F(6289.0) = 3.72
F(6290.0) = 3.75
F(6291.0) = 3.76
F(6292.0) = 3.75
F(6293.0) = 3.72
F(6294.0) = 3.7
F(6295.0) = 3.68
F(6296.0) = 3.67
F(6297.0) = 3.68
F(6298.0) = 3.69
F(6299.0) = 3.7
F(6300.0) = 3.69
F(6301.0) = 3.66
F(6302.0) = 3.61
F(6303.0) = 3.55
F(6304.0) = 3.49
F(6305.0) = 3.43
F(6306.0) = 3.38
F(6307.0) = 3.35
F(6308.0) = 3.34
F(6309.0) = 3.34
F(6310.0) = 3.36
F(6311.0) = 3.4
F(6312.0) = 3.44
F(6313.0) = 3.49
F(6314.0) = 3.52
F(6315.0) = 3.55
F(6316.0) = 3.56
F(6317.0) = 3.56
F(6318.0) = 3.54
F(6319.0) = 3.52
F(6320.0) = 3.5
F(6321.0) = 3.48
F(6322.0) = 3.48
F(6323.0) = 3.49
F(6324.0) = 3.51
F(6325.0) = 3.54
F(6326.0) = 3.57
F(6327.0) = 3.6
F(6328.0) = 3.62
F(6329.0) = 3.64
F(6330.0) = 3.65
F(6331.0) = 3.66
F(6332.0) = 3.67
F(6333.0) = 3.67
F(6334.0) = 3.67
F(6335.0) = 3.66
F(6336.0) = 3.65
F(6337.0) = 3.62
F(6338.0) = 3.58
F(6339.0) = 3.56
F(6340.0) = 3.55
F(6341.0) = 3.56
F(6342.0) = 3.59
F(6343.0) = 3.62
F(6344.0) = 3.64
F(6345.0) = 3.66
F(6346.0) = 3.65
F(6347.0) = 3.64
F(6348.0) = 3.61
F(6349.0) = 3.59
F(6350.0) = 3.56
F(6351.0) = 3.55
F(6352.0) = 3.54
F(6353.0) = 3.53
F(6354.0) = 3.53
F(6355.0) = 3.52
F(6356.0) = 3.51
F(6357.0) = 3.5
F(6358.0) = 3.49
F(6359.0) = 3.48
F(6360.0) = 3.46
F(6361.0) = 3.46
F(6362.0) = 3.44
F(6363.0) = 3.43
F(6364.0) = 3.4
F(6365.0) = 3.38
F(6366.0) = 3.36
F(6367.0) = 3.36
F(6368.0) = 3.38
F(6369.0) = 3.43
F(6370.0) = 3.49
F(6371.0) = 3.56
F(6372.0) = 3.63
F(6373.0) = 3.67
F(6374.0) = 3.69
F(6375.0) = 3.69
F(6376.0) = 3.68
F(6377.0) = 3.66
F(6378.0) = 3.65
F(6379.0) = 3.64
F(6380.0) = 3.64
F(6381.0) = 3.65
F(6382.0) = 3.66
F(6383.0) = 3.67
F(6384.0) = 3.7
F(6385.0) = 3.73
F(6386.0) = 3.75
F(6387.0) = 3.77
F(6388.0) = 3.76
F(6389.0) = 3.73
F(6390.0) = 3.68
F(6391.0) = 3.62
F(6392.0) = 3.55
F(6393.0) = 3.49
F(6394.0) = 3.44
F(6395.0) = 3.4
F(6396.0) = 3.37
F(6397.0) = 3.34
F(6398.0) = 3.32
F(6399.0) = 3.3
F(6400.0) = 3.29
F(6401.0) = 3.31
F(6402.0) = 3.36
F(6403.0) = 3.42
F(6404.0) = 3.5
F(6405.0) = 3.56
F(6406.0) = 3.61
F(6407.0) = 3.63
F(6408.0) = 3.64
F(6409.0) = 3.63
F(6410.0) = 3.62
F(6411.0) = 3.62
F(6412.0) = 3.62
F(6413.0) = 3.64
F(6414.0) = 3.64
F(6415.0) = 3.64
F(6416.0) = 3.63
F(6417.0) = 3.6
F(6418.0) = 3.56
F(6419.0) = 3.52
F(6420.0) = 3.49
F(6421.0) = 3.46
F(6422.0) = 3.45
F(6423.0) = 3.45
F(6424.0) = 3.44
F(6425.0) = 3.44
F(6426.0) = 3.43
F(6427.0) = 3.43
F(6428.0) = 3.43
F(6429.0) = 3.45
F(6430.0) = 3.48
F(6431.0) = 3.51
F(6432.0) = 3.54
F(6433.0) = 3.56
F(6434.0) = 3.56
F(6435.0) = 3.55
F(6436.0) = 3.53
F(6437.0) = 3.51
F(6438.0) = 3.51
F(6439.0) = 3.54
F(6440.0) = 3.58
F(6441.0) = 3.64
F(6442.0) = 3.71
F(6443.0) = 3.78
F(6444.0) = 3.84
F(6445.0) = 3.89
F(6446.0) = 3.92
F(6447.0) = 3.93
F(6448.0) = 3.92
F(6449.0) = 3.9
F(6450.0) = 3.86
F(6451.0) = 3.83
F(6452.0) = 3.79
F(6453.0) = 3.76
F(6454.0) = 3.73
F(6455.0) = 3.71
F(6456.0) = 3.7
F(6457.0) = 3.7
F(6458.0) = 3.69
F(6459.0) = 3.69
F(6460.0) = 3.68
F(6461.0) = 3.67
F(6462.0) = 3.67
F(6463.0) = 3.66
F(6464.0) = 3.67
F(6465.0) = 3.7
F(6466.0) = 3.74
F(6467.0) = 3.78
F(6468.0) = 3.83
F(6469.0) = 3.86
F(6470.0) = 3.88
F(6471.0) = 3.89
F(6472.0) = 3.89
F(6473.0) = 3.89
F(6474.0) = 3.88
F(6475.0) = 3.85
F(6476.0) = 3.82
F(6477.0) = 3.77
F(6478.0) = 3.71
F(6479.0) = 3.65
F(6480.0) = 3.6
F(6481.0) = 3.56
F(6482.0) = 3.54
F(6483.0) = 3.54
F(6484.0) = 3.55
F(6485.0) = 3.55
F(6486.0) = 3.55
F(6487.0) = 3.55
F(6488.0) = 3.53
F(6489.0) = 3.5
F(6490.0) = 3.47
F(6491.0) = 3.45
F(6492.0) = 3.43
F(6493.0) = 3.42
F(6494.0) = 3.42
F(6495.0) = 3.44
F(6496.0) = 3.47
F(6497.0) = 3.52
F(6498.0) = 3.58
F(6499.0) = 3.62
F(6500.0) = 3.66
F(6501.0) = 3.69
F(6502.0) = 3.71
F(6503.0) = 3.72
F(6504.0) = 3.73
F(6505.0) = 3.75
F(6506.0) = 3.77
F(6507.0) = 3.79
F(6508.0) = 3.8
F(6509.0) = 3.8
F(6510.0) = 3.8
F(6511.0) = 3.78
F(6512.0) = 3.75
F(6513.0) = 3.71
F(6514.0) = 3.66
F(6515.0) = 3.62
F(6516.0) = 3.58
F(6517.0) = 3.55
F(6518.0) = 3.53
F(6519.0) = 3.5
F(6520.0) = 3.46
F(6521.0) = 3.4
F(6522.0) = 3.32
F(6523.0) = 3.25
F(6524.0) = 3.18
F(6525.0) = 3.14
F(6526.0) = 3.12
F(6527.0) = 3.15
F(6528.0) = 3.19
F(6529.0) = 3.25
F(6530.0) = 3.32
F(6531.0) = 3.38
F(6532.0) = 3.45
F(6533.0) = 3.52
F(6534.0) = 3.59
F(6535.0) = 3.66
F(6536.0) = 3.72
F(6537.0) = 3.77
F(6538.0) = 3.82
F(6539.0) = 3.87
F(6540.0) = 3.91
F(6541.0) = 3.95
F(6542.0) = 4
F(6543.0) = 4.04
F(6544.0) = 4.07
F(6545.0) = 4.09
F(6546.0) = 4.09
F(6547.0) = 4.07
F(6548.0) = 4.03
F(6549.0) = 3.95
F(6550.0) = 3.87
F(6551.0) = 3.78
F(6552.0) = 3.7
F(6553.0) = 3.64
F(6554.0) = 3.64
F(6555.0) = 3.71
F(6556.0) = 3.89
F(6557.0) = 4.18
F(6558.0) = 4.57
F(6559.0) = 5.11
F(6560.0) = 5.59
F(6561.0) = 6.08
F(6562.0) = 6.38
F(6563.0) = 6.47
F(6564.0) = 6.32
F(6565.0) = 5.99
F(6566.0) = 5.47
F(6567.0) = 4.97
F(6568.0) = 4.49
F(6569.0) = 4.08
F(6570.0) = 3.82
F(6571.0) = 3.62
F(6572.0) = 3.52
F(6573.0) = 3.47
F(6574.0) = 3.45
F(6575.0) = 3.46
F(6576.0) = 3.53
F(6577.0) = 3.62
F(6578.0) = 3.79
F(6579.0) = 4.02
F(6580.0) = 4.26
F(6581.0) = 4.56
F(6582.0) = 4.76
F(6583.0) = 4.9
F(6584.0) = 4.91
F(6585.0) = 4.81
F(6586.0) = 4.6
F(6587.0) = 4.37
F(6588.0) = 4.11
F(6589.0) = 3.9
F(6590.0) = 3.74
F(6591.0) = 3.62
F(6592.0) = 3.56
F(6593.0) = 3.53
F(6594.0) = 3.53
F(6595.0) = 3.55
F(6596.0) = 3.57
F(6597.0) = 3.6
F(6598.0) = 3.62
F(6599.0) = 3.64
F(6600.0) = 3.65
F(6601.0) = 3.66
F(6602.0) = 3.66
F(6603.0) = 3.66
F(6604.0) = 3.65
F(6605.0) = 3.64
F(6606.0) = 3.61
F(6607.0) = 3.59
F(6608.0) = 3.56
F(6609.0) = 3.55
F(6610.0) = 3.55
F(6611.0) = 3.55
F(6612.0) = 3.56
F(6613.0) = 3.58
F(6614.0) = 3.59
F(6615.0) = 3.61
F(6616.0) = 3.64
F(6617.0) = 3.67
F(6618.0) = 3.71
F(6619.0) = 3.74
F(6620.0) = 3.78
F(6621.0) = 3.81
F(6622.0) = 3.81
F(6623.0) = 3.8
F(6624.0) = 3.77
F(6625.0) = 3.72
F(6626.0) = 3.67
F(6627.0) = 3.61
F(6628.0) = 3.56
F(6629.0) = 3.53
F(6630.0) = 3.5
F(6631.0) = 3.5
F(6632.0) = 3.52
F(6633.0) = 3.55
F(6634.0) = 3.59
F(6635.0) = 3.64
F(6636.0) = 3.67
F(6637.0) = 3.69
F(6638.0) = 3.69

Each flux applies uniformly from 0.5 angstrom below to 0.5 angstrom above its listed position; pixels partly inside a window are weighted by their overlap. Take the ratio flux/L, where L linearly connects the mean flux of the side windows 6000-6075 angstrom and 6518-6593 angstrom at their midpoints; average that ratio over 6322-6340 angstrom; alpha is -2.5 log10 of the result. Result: 0.08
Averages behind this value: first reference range 3.65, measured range 3.6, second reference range 4.05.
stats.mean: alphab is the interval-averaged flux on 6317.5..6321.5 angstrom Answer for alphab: 3.51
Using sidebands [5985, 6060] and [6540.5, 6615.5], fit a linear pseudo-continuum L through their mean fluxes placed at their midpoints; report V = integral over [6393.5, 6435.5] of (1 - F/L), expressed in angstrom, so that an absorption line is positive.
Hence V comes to 4.8 angstrom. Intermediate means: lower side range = 3.6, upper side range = 4.1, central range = 3.5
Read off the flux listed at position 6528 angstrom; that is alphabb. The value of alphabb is 3.19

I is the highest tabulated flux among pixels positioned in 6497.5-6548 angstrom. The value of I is 4.09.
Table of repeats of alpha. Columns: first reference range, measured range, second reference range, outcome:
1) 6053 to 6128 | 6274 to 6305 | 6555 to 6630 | 0.06 mag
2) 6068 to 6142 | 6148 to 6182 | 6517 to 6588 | 0.06 mag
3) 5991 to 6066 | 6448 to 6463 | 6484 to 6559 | -0.03 mag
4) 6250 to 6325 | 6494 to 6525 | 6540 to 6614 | 0.11 mag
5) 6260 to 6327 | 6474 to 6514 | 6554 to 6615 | 0.09 mag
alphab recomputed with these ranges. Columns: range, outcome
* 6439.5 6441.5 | 3.61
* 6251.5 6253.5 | 3.42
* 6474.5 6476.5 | 3.83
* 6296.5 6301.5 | 3.68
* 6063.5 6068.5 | 3.92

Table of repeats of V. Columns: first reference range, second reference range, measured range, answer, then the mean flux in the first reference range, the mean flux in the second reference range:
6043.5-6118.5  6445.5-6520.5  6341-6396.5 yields 1.8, 3.69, 3.68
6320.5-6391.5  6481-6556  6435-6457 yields -0.8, 3.58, 3.62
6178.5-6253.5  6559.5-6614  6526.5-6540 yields 1.7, 3.45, 4.14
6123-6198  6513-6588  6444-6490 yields 2.6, 3.61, 4.05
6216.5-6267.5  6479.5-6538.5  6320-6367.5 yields -1.5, 3.38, 3.54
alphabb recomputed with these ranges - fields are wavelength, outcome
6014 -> 3.62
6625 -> 3.72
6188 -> 3.57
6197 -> 3.57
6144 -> 3.67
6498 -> 3.58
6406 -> 3.61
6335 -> 3.66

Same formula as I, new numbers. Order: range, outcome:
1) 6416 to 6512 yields 3.93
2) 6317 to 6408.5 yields 3.77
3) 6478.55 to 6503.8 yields 3.72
